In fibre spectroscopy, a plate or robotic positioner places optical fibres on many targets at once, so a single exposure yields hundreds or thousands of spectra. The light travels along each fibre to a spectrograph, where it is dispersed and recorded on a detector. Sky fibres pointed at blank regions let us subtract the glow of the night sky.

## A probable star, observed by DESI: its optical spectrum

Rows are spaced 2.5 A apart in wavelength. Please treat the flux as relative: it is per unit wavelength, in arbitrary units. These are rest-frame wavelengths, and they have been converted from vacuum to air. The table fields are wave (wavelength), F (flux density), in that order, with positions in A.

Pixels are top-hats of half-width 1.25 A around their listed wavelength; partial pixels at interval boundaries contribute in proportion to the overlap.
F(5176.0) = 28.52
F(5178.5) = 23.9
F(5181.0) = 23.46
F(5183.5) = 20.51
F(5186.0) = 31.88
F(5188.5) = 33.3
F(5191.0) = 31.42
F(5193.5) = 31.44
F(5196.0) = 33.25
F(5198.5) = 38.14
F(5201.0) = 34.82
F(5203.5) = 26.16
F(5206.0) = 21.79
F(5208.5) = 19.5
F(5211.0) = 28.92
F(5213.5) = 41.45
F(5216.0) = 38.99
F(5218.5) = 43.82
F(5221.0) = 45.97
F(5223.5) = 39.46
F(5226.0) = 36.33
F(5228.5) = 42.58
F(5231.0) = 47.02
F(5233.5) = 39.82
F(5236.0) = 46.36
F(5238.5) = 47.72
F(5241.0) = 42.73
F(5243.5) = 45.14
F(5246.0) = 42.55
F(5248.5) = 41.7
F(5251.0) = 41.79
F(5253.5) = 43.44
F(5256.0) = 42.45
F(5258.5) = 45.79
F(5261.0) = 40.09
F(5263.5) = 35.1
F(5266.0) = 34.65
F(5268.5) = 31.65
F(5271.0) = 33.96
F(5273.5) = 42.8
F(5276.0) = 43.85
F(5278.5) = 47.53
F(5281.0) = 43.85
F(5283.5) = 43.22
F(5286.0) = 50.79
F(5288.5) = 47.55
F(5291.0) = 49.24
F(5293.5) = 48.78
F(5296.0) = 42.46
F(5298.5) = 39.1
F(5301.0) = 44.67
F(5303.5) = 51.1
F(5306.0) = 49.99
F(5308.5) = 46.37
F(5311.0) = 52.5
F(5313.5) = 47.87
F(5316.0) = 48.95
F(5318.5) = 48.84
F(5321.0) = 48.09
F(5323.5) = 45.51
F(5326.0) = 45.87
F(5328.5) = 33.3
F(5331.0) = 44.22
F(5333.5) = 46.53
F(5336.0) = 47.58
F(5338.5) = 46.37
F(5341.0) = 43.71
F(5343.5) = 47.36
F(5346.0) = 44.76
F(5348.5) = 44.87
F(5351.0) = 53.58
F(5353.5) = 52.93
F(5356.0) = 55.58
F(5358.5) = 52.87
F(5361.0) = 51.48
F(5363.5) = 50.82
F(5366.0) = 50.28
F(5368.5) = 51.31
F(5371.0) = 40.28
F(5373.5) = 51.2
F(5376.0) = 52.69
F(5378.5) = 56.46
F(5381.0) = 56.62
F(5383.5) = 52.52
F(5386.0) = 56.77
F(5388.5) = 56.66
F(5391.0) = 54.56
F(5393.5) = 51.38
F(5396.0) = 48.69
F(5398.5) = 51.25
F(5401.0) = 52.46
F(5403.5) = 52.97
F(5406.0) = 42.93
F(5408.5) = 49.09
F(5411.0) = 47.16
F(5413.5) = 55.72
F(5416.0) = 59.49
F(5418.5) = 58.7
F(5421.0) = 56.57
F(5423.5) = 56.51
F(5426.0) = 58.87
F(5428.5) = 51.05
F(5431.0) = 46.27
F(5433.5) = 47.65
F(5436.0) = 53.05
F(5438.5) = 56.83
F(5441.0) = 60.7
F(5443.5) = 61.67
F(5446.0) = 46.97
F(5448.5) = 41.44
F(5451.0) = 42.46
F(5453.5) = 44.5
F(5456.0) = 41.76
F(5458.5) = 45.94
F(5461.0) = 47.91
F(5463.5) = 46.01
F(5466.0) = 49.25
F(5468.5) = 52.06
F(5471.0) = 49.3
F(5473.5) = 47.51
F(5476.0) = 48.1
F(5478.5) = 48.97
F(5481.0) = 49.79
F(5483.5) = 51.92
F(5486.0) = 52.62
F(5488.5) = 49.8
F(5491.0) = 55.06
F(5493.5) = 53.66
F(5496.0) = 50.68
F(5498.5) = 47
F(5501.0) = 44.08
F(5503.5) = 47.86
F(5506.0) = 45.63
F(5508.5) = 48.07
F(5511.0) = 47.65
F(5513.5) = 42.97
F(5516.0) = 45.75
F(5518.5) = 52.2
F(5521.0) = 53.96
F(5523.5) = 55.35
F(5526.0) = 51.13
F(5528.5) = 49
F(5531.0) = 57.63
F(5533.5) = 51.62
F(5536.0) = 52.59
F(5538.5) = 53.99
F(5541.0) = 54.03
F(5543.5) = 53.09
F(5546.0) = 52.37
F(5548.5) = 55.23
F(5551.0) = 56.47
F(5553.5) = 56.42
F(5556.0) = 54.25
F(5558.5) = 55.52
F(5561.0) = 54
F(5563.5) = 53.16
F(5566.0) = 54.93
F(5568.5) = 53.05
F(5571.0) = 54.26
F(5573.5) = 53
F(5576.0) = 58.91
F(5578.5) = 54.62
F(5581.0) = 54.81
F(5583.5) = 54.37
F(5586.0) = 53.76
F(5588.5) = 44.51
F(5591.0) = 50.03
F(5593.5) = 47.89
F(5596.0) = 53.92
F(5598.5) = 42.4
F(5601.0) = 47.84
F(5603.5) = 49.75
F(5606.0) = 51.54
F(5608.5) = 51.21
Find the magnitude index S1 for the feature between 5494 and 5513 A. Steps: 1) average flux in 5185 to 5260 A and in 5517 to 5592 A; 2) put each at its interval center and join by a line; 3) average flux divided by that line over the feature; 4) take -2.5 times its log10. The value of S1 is 0.09 mag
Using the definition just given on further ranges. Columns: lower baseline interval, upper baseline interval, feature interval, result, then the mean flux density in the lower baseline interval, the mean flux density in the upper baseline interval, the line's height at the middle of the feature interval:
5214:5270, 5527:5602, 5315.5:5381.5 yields -0.07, 41.6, 52.9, 45.3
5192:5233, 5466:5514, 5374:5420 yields -0.19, 35.7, 49.2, 44.7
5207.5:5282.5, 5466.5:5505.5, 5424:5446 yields -0.13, 40.6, 49.8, 47.9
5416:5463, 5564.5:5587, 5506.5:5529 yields 0.08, 51.2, 54.6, 53.2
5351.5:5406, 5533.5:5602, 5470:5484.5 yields 0.07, 52.2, 52.9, 52.6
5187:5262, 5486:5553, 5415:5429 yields -0.21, 38.4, 51.1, 46.9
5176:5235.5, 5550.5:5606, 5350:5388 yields -0.24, 33.7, 52.6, 42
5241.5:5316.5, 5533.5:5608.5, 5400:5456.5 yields -0.07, 43.9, 52.7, 48.4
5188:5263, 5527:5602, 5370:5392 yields -0.18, 38.5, 52.9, 45.1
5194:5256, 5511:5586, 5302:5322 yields -0.15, 38.7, 53.3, 42.6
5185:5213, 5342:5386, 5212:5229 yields -0.23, 30.3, 51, 33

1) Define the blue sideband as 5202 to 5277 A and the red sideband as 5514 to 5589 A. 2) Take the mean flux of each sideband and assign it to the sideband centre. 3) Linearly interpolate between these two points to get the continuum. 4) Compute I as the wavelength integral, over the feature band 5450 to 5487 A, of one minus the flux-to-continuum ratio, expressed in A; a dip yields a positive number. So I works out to 1.3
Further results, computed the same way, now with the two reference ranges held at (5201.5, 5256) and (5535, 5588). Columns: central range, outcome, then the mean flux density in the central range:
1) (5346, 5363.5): -2.5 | 51.3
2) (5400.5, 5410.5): -0.4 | 49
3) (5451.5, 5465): 1.2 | 45.1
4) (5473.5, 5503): 0.6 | 50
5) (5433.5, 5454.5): -0.8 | 50.8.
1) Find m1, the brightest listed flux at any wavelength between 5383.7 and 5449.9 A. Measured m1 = 61.67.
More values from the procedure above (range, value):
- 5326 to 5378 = 55.58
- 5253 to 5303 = 50.79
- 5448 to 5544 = 57.63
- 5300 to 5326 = 52.5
